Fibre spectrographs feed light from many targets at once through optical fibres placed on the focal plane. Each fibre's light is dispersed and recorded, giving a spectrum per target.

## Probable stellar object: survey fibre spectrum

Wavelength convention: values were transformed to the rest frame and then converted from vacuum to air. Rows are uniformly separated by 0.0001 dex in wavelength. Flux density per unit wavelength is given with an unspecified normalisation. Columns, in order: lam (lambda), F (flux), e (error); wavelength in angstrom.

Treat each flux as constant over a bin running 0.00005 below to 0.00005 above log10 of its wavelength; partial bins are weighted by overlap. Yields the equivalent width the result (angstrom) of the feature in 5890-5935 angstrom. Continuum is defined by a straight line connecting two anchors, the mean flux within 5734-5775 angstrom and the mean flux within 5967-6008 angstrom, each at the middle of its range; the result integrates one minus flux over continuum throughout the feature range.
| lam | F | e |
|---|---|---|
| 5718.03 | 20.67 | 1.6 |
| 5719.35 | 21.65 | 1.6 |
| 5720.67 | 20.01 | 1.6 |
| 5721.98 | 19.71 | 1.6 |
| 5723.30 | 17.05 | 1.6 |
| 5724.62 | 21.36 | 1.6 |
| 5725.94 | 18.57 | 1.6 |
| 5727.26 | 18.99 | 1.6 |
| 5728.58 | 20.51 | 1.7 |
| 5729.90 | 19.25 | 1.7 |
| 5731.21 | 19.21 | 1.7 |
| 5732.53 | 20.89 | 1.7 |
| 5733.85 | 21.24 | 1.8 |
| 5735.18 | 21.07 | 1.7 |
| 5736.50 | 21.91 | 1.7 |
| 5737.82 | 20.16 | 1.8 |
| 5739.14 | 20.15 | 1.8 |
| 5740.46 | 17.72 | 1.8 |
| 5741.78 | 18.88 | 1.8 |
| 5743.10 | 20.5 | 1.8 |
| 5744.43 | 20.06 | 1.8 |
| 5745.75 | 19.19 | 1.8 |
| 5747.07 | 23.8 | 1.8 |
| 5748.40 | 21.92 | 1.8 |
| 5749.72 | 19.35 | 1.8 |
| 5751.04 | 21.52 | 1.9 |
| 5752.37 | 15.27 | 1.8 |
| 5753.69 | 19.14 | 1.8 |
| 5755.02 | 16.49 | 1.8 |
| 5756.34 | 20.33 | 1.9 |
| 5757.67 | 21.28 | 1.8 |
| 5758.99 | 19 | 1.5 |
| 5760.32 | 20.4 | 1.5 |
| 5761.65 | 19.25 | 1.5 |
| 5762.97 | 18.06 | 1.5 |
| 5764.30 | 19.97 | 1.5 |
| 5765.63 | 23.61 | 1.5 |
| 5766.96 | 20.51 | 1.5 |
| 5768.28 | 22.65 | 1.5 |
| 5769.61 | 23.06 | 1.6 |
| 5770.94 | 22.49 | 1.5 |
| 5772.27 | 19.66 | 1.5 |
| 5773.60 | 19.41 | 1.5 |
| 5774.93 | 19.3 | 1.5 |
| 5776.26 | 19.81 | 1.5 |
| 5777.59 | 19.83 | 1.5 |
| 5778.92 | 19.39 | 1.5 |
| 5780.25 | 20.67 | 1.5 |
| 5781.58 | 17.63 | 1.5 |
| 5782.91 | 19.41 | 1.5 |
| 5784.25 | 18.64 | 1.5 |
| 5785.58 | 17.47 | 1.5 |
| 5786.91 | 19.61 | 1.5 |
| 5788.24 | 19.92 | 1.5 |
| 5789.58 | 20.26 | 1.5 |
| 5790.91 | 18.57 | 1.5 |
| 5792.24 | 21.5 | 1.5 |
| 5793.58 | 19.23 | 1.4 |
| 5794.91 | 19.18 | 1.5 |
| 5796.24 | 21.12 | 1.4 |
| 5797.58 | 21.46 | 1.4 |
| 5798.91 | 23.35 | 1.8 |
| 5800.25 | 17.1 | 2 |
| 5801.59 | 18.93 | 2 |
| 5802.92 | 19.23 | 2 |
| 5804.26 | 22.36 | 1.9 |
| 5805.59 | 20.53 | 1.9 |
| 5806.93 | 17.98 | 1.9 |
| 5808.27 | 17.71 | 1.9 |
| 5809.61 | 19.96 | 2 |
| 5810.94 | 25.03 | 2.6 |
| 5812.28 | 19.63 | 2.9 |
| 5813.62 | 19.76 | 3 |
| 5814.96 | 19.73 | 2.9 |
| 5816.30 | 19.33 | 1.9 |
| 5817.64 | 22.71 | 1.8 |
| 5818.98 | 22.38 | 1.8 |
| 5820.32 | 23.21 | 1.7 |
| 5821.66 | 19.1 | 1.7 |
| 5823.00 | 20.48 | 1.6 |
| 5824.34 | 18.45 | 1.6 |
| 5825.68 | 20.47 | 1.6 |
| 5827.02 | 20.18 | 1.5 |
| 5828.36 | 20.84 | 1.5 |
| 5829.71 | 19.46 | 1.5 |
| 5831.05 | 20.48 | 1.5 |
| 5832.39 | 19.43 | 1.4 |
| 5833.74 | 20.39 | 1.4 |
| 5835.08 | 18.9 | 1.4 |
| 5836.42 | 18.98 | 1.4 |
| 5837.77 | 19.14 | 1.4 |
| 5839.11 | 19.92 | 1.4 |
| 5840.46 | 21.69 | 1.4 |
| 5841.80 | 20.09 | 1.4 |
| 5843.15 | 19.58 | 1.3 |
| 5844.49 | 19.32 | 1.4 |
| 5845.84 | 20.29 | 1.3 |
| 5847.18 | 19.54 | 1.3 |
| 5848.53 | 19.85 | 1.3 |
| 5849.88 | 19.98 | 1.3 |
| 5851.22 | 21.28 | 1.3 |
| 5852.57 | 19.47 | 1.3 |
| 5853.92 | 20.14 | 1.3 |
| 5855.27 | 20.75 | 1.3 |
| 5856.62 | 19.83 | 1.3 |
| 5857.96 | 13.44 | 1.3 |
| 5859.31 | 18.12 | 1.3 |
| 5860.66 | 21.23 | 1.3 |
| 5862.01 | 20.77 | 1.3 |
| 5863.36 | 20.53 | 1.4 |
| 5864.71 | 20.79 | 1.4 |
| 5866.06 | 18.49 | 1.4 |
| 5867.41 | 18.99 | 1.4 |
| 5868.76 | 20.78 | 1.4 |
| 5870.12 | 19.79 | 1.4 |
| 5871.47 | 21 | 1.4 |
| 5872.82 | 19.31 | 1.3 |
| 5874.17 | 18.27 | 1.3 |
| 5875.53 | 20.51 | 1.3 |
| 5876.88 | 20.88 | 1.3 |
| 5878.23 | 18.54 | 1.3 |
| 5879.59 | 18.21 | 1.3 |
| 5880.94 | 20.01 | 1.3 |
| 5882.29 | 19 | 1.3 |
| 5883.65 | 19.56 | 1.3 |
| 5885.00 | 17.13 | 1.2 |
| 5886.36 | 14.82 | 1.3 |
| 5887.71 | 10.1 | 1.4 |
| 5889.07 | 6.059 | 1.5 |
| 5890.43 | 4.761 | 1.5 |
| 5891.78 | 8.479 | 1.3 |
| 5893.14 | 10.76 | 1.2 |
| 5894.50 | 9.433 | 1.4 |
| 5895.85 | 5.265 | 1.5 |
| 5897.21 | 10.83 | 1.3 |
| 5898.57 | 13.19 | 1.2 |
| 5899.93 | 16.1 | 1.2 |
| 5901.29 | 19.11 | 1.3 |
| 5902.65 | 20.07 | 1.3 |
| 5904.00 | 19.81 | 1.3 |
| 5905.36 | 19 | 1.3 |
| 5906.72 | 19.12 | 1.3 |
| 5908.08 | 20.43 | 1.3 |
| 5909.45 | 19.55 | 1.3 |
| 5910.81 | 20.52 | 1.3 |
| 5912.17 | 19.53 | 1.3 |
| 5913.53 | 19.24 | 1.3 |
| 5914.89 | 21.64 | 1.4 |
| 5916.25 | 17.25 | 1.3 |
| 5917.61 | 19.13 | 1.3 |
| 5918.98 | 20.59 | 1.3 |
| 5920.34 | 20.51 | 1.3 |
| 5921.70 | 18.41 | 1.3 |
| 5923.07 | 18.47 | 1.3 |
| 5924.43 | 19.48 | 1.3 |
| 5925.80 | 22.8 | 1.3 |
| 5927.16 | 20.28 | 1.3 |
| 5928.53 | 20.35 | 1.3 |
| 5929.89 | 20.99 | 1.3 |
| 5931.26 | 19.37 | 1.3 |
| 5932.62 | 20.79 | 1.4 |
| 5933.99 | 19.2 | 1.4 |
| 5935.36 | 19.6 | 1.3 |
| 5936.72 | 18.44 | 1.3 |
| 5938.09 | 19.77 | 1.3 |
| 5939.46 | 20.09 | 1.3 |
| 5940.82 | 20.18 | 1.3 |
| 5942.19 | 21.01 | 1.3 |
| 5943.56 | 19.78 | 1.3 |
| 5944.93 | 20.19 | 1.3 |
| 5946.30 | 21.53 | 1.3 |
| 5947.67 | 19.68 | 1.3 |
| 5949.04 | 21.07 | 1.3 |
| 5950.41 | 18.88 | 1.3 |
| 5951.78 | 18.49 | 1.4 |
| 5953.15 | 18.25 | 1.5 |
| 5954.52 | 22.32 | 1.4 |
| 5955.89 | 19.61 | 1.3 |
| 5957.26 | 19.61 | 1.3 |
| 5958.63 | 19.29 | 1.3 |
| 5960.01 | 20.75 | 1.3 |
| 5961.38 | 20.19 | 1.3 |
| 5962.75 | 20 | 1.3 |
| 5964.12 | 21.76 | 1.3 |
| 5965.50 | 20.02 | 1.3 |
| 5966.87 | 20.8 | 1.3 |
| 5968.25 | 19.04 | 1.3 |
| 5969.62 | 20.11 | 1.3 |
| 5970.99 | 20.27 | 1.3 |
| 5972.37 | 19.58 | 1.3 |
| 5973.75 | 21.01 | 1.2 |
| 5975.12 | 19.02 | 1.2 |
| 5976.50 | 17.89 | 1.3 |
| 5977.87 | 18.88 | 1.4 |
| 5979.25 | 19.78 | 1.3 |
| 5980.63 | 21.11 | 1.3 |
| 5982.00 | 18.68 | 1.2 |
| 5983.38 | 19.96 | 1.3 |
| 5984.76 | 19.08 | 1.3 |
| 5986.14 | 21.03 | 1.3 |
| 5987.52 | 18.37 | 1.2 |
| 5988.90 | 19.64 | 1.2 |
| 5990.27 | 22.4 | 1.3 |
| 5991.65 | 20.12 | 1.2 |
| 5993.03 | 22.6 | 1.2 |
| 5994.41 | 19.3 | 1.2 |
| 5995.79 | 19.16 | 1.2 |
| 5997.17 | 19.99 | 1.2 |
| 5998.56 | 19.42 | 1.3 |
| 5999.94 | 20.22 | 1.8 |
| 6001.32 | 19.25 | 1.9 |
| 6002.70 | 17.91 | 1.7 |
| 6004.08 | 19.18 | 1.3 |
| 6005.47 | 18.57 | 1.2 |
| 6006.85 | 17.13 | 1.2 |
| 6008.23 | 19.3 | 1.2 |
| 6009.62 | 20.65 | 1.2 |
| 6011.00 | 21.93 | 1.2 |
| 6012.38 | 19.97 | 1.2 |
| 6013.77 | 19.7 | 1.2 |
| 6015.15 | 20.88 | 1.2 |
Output 5.2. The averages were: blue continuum 20.2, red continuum 19.6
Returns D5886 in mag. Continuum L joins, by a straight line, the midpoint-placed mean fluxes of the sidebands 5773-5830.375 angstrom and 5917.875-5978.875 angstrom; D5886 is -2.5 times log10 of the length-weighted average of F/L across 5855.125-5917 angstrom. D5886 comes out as 0.16 mag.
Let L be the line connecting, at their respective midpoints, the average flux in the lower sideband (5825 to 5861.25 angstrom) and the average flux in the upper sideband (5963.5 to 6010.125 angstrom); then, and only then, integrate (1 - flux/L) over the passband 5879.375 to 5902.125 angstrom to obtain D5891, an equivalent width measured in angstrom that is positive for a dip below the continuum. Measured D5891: 7.7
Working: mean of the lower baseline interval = 19.7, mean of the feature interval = 13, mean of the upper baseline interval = 19.7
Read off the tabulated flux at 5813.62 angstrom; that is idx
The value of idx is 19.76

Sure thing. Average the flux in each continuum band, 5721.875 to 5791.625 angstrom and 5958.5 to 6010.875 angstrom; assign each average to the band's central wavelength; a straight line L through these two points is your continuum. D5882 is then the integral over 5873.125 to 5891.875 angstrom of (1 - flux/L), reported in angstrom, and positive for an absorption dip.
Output 3.9 angstrom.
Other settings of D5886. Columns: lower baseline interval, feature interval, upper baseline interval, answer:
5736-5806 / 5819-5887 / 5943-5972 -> 0.02 mag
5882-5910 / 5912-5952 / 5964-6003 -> -0.20 mag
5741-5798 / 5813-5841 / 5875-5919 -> -0.11 mag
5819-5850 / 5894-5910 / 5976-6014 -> 0.23 mag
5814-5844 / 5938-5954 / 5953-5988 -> 0.00 mag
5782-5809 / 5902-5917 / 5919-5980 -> 0.01 mag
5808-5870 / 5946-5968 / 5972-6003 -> -0.01 mag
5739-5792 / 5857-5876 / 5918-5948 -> 0.03 mag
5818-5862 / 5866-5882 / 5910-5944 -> 0.02 mag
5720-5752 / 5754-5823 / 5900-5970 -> -0.01 mag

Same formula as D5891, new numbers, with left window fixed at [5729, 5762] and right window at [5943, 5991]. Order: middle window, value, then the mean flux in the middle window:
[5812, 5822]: -0.4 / 20.8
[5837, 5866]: 0.2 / 19.8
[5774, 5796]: 0.6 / 19.4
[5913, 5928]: 0.1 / 19.8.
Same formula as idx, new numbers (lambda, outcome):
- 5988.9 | 19.64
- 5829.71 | 19.46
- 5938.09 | 19.77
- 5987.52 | 18.37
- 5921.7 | 18.41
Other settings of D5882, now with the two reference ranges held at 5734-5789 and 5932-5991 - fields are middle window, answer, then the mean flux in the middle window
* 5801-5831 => -0.6 angstrom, 20.3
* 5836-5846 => 0.0 angstrom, 19.9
